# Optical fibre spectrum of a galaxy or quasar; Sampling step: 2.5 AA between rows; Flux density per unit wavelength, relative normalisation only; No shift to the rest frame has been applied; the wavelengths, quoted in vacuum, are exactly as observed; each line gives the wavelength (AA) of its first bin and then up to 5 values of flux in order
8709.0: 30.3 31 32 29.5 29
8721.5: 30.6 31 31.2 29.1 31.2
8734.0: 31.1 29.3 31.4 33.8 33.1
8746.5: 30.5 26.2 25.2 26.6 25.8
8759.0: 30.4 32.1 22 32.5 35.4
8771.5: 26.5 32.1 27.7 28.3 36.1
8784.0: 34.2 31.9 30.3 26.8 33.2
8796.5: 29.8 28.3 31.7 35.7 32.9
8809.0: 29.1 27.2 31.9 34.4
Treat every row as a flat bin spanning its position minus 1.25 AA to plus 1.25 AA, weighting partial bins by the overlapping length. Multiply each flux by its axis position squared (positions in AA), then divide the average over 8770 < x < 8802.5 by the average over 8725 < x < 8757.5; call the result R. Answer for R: 1.0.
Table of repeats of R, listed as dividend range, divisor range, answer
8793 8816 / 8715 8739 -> 1.05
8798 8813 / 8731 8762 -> 1.06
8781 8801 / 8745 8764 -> 1.13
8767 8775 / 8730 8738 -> 1.04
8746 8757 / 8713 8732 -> 0.88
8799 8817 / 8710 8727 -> 1.05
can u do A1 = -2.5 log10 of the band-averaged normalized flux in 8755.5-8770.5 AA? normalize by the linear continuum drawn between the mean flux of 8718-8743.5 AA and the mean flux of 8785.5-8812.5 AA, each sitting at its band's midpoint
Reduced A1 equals 0.04 mag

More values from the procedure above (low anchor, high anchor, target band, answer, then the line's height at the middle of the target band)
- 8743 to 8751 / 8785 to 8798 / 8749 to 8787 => 0.01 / 29.9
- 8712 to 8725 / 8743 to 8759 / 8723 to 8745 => -0.07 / 29.3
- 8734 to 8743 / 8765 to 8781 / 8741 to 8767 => 0.09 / 31.1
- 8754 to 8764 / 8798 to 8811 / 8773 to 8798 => -0.04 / 30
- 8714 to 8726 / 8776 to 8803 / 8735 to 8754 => 0.03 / 30.5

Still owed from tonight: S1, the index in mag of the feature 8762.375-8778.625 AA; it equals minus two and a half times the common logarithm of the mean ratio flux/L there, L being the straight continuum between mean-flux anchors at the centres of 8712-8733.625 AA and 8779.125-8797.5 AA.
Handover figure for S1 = 0.07 mag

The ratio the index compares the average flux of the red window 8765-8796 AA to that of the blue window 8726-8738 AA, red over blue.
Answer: 1.0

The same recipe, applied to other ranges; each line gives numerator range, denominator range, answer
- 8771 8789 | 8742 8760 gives 1.09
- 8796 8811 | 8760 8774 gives 1.04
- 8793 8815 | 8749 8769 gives 1.10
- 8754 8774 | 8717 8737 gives 0.96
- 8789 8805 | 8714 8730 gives 1.02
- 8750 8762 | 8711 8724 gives 0.91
